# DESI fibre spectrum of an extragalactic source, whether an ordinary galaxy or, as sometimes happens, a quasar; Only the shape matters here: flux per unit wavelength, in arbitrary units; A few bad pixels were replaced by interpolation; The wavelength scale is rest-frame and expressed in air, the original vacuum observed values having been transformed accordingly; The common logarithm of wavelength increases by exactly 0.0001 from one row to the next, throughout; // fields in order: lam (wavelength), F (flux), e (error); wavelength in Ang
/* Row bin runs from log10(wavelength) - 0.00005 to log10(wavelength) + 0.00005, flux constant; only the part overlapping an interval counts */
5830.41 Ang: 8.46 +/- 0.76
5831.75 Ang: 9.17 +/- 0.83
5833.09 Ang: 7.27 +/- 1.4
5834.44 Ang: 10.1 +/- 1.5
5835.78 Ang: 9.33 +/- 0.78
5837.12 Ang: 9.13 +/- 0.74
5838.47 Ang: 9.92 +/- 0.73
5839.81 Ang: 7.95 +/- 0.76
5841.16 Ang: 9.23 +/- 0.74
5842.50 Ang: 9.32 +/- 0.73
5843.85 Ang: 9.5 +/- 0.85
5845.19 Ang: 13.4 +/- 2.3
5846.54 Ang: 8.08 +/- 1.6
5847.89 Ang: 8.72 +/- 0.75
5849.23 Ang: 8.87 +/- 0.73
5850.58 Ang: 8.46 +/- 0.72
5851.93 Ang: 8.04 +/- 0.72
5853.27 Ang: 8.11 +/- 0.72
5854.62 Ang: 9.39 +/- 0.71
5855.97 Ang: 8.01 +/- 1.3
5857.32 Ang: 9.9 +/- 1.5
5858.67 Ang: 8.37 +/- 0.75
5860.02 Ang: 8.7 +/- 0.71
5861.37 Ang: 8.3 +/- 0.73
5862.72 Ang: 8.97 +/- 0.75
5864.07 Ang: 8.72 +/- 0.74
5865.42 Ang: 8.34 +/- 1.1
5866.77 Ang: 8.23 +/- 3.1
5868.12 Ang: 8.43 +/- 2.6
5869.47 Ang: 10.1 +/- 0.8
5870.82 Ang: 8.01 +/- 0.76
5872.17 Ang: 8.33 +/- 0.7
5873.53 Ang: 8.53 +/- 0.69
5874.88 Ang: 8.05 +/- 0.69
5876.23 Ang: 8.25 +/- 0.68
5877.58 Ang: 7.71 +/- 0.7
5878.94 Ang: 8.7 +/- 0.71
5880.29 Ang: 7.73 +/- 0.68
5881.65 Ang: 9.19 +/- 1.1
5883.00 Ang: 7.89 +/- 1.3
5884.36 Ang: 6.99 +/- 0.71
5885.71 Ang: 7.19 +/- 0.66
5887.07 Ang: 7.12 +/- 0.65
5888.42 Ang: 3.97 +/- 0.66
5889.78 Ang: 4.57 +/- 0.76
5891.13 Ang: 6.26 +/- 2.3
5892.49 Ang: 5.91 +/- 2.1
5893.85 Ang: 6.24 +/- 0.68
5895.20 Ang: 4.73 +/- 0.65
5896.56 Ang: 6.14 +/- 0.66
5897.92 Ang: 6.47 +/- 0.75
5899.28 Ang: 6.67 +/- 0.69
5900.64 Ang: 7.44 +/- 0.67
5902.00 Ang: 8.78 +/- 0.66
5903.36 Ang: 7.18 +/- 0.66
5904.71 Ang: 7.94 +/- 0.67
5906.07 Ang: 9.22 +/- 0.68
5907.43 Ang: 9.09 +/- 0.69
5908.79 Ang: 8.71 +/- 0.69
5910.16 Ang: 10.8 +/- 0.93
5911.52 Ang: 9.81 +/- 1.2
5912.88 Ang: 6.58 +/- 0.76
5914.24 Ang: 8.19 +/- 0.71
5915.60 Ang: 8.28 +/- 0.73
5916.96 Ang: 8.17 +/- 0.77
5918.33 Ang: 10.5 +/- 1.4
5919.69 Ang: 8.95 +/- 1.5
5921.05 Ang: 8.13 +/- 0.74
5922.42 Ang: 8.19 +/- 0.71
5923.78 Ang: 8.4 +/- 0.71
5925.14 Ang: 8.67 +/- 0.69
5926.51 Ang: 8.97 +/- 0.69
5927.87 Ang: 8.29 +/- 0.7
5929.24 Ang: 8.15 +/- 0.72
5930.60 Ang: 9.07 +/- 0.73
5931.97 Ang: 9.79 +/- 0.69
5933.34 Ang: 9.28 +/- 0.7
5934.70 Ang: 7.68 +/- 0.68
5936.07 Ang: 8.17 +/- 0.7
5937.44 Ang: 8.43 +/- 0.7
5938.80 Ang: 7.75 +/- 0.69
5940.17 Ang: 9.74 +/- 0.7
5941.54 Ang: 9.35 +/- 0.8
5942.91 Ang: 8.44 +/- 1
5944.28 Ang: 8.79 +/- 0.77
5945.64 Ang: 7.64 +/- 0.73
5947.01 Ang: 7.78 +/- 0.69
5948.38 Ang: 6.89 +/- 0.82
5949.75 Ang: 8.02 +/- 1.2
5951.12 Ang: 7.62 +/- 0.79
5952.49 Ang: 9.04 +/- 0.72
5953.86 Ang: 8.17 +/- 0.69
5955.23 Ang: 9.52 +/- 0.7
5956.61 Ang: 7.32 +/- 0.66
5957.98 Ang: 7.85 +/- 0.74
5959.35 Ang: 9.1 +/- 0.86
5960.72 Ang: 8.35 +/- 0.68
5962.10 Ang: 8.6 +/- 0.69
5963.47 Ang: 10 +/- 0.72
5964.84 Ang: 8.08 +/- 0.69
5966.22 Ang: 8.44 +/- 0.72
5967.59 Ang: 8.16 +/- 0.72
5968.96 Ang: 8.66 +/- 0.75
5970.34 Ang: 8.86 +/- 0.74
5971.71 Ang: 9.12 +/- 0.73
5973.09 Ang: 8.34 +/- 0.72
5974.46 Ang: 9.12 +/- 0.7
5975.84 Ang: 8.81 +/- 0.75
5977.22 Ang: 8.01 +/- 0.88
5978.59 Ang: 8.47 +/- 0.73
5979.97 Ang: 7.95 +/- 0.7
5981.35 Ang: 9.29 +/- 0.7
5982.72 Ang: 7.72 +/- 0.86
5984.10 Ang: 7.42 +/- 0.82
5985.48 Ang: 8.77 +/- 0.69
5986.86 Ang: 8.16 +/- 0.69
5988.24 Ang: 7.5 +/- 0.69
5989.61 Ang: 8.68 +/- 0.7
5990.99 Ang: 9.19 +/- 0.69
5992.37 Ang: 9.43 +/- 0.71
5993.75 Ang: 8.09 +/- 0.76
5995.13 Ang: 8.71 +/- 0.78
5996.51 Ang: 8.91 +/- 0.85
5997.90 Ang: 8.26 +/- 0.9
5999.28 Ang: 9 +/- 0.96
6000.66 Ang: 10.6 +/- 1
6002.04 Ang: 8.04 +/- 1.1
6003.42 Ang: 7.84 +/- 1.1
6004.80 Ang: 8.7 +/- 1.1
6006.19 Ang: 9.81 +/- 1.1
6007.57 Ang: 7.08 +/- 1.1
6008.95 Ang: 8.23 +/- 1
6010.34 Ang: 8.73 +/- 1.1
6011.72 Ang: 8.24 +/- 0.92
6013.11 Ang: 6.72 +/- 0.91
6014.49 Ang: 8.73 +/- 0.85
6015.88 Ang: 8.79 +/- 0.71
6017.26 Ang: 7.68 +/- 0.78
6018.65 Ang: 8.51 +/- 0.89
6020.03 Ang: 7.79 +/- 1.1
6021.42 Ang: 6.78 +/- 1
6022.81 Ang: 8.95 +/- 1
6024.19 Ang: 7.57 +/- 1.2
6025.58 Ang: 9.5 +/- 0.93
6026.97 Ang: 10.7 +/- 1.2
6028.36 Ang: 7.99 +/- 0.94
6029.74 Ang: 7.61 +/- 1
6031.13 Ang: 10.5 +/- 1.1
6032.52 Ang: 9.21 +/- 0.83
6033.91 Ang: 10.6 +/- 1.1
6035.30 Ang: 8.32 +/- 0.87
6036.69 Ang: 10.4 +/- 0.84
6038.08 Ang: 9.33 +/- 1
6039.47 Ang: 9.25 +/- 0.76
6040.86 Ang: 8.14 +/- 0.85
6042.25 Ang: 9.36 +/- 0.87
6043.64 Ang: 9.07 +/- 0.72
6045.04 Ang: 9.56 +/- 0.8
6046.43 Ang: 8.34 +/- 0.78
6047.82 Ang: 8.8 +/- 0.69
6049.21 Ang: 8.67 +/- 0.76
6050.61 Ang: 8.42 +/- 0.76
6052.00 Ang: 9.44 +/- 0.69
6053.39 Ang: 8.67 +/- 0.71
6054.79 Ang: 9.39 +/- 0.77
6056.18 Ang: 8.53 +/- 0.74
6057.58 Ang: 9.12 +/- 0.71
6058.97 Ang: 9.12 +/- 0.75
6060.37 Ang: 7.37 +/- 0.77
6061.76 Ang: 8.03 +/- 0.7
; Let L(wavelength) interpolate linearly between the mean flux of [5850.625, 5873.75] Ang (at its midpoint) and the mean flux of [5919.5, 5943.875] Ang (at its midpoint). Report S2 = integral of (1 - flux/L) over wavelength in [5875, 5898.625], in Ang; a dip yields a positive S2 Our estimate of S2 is 5.0 Ang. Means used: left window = 8.61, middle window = 6.8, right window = 8.63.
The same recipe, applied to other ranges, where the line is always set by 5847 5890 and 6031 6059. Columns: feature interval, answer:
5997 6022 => 1.7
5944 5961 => 0.9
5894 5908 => 1.7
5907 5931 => -0.8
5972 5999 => 1.0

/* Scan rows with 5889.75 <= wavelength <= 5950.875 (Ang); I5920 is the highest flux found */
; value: 10.8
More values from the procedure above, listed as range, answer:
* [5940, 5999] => 10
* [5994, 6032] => 10.7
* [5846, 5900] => 10.1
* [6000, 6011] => 10.6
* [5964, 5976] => 9.12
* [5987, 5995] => 9.43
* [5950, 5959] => 9.52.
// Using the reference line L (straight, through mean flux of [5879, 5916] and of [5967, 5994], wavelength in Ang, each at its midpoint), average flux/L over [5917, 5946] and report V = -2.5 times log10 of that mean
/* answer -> -0.11 mag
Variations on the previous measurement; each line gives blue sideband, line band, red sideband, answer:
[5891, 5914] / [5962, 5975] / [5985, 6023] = -0.08 mag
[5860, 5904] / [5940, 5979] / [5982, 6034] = -0.05 mag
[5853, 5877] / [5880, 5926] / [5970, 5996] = 0.12 mag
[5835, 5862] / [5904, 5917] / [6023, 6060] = 0.04 mag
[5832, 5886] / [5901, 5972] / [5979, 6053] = 0.02 mag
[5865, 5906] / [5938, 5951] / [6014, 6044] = -0.03 mag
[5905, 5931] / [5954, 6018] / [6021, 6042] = 0.05 mag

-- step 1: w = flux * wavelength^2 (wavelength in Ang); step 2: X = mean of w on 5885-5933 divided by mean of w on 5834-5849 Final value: 0.84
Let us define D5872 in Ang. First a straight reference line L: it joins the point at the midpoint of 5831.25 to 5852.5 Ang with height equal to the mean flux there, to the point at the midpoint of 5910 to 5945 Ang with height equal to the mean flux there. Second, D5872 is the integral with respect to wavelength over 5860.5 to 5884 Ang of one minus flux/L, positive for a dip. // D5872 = 1.5 Ang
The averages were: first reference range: 9.16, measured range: 8.42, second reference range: 8.68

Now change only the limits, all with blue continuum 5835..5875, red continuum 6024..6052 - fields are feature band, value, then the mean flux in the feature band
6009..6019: 1.0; 8.19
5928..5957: 1.9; 8.42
